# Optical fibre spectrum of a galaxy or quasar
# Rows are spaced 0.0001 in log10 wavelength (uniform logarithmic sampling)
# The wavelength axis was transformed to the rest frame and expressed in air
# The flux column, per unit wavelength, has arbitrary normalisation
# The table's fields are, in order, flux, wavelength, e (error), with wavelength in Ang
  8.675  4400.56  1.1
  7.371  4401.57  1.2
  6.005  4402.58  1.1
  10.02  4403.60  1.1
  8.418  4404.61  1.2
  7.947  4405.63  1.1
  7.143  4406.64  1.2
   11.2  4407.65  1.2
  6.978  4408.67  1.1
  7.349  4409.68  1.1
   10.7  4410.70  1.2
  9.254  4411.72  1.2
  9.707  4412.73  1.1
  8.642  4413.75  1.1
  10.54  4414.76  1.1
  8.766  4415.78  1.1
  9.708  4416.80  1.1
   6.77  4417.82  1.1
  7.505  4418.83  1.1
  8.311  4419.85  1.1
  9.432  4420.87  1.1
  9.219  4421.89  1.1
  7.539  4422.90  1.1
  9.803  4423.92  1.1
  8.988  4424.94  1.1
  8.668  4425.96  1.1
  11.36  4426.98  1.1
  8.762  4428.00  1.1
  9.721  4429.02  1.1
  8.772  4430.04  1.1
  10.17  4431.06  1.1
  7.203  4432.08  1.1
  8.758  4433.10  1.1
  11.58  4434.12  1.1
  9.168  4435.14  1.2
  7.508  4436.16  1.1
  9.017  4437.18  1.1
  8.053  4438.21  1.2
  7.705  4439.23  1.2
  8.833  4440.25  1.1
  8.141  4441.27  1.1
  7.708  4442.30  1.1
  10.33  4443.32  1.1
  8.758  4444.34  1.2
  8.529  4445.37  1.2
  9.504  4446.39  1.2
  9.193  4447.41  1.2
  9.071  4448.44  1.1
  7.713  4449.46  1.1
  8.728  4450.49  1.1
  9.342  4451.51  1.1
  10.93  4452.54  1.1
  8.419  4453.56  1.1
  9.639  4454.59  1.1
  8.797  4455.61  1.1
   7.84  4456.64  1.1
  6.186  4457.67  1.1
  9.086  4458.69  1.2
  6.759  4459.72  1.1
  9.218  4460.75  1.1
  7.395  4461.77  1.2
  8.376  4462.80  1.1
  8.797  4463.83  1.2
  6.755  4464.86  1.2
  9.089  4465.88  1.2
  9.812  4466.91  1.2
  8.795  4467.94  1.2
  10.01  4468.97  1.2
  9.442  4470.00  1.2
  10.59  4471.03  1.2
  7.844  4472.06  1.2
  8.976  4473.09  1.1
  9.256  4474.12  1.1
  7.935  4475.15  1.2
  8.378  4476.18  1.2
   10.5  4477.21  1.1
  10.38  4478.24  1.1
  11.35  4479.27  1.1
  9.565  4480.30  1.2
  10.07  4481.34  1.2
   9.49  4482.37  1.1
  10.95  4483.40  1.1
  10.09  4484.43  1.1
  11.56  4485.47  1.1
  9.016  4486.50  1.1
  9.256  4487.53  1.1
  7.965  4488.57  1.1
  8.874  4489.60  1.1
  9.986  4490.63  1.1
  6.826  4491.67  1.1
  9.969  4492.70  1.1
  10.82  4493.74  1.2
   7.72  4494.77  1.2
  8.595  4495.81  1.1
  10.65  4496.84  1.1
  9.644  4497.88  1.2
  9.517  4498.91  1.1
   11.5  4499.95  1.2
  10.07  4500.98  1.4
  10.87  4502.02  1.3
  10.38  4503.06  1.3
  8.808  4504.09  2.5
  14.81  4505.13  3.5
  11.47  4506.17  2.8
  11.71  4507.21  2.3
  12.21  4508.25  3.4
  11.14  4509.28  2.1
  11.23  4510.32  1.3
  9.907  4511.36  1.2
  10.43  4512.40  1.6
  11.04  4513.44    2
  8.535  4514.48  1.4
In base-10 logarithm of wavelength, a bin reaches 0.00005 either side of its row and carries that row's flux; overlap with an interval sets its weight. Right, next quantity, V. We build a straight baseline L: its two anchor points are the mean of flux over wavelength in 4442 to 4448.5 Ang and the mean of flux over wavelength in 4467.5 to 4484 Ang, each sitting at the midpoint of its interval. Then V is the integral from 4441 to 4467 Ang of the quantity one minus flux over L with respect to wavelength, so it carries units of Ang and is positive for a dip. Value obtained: 1.7 Ang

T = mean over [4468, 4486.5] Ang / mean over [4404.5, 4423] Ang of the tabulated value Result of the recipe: 1.1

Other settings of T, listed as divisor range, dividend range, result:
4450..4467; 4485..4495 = 1.09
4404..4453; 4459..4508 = 1.08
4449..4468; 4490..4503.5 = 1.14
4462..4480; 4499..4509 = 1.23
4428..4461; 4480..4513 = 1.16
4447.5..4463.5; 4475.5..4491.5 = 1.14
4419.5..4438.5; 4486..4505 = 1.06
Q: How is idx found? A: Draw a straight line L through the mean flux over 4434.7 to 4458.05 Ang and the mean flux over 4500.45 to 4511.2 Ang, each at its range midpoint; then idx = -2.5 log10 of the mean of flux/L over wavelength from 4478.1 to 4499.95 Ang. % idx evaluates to 0.089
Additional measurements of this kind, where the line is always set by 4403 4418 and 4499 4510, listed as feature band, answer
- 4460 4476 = 0.18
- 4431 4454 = 0.10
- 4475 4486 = 0.06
